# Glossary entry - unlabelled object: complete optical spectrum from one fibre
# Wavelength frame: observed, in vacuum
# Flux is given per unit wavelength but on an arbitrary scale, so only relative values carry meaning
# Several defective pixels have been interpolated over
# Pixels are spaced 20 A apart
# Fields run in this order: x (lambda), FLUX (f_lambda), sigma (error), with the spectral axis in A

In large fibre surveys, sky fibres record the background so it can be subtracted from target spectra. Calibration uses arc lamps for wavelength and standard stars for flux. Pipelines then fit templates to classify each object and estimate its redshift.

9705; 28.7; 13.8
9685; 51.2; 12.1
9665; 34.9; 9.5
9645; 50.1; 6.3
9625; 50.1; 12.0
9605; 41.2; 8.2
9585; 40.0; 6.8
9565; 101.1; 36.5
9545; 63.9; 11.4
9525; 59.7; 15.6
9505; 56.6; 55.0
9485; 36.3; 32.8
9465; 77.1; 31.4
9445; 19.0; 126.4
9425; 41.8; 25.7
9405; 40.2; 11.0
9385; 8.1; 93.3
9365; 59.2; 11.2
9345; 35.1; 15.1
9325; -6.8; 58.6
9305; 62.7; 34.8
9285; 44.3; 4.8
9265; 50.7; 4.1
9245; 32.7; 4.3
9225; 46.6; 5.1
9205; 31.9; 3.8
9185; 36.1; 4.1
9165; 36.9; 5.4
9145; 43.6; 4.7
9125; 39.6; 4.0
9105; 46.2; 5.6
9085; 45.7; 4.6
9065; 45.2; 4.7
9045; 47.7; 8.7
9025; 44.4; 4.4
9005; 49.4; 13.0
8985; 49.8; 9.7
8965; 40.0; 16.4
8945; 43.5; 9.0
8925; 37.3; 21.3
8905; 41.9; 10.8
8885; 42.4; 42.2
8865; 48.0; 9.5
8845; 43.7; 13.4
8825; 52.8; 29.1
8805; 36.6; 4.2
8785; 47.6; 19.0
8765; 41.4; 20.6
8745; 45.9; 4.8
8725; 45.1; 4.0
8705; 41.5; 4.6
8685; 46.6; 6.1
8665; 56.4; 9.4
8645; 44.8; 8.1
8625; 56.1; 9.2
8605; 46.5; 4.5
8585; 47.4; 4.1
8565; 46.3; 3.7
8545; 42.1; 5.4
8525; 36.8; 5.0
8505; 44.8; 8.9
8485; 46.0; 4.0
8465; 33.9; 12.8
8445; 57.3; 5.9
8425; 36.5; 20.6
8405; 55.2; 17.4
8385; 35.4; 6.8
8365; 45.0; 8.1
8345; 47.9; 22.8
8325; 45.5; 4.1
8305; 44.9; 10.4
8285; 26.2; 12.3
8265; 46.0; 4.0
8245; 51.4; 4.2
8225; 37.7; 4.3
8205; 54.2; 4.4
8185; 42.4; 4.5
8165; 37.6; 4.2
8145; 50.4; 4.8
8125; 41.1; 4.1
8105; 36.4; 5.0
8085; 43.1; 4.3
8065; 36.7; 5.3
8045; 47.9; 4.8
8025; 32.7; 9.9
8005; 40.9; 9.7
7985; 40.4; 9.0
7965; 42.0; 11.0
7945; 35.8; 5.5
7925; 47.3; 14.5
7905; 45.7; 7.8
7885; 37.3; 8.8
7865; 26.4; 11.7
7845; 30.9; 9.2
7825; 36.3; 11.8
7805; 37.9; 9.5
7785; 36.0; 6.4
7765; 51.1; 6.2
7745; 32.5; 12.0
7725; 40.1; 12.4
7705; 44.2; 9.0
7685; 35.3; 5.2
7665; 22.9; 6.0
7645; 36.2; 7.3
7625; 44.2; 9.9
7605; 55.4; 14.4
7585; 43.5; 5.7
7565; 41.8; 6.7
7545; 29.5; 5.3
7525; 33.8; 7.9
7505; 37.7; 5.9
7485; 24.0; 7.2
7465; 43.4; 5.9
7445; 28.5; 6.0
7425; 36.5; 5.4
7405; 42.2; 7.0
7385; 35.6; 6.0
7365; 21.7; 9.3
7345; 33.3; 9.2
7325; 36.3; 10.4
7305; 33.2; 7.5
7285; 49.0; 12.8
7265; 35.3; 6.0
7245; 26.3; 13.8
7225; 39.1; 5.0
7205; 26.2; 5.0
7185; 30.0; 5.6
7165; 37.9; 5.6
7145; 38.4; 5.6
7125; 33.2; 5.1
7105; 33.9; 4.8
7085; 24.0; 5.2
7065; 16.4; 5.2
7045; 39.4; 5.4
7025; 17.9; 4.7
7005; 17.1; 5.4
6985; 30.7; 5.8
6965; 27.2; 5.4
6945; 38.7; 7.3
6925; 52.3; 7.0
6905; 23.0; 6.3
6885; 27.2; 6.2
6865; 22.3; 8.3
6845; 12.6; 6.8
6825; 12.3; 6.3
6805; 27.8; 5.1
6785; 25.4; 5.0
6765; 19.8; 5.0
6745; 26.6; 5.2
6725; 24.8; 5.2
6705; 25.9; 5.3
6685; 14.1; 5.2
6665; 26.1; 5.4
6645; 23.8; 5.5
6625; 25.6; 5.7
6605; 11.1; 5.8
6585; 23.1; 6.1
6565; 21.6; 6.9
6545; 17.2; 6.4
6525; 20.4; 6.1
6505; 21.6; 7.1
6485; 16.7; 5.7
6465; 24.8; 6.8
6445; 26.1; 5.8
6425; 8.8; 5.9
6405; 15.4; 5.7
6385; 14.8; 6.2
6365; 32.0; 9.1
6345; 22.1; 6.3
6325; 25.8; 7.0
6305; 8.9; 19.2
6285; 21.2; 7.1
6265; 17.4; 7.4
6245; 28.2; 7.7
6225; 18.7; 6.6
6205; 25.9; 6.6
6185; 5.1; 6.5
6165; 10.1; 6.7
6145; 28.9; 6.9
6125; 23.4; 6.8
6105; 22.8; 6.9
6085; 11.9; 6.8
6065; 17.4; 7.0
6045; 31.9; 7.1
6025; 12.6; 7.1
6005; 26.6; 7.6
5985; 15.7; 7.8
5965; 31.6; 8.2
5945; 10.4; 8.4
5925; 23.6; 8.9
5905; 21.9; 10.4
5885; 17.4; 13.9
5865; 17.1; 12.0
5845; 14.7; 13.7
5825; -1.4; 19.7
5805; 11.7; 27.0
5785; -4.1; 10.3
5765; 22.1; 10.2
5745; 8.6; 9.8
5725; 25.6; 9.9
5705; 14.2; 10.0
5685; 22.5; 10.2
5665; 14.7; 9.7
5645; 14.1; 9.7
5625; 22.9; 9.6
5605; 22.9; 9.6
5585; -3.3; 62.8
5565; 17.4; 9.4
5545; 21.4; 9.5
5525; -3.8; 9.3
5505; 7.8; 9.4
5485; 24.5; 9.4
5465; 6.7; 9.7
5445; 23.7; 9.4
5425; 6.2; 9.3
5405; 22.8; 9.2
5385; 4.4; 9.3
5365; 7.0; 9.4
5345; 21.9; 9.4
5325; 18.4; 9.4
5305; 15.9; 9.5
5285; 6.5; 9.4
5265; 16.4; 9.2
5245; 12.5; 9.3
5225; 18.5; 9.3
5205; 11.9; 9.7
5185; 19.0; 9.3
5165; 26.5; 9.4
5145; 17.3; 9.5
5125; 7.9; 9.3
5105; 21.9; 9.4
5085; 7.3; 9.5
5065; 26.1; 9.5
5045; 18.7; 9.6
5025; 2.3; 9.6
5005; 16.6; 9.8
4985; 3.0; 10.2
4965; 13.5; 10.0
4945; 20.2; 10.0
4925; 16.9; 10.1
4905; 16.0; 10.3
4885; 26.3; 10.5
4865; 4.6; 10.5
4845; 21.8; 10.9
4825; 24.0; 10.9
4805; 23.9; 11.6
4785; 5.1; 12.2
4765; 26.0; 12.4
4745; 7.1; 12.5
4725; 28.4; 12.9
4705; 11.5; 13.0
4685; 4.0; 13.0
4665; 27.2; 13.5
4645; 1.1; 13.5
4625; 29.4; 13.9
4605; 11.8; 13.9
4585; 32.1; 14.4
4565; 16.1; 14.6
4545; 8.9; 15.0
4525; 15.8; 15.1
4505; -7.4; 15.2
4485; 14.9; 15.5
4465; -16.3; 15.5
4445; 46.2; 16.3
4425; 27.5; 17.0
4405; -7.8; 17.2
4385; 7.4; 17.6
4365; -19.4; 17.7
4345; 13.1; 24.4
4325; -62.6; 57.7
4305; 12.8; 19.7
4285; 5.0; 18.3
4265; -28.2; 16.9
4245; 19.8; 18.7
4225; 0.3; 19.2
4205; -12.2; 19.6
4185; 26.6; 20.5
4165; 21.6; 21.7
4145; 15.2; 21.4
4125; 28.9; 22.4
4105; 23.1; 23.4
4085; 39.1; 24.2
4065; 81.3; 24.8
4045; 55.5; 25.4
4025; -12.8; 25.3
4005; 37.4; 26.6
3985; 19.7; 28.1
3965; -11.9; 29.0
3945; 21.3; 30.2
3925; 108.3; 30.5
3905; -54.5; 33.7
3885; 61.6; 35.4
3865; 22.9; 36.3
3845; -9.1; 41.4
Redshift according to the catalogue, 0.78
